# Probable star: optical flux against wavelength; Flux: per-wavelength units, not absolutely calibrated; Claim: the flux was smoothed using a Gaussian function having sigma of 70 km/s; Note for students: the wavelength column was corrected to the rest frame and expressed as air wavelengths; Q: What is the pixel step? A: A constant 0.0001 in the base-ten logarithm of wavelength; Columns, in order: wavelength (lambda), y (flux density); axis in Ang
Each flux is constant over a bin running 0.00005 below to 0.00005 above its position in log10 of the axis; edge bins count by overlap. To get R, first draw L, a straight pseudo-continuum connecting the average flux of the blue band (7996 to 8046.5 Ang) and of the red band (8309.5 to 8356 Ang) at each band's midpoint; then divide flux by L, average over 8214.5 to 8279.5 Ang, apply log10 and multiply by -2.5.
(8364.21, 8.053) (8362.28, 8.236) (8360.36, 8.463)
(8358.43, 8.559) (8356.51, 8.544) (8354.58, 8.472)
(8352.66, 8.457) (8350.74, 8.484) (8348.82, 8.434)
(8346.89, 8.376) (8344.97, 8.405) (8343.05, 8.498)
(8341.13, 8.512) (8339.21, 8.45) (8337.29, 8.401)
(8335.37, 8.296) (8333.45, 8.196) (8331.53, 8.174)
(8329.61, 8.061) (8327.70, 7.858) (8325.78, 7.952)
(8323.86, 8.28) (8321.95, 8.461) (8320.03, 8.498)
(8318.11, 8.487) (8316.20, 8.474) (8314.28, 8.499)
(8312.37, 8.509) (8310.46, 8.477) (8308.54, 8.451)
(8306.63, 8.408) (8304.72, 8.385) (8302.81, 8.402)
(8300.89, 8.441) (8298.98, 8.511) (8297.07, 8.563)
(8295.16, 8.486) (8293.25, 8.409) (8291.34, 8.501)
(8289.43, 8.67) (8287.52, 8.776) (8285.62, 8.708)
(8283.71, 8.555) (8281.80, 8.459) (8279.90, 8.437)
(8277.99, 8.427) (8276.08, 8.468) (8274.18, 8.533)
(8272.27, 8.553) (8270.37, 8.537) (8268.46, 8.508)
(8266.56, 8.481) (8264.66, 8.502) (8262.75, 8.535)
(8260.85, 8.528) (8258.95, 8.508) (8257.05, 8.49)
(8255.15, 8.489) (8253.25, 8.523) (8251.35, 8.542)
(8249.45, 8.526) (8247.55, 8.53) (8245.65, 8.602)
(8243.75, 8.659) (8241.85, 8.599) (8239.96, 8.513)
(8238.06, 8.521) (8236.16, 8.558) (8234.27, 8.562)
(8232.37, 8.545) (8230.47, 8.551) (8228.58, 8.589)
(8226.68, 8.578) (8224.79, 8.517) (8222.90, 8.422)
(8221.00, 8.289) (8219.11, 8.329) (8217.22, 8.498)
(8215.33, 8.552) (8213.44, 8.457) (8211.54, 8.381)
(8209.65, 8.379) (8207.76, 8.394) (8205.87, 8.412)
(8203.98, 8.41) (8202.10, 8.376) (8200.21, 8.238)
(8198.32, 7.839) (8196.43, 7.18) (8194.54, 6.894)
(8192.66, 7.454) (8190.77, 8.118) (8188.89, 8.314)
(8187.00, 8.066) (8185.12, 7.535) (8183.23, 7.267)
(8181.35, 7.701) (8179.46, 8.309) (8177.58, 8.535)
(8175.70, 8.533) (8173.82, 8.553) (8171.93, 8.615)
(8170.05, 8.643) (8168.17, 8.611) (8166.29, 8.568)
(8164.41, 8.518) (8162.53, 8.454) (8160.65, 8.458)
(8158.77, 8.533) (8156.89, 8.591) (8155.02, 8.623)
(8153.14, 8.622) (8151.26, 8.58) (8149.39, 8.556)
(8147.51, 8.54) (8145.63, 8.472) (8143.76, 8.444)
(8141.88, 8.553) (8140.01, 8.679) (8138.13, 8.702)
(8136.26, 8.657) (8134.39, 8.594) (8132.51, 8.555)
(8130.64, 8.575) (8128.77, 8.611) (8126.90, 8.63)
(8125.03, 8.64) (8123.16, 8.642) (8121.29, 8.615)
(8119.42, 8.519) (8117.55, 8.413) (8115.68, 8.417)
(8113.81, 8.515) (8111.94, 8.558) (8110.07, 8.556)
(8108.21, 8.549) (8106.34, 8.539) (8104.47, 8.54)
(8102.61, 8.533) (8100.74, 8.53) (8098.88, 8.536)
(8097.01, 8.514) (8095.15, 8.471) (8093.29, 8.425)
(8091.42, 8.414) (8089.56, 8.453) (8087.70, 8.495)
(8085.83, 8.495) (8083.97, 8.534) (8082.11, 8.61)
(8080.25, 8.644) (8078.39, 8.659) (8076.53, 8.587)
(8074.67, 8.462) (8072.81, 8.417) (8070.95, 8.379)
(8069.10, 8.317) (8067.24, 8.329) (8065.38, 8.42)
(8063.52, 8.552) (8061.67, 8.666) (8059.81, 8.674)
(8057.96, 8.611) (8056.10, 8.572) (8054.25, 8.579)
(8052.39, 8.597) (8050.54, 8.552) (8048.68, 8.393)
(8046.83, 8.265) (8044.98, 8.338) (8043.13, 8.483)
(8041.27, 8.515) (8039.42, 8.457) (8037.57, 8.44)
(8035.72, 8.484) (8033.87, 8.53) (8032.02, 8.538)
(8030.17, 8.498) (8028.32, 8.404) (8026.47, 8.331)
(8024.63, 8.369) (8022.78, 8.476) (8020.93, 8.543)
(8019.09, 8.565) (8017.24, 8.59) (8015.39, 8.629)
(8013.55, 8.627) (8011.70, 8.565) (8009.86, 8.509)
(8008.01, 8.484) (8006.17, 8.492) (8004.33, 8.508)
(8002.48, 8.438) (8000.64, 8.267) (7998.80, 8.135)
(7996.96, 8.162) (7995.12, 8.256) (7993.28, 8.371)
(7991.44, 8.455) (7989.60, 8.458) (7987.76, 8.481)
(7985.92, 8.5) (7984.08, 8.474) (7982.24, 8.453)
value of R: -0.02 mag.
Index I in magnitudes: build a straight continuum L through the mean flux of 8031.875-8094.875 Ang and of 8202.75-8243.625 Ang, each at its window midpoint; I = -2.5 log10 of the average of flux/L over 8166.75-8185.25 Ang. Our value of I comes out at 0.03 mag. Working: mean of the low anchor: 8.5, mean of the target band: 8.27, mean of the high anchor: 8.48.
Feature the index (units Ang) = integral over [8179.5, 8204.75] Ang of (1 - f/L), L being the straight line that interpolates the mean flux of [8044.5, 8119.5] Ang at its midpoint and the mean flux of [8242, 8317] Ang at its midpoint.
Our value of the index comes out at 2.07 Ang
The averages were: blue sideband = 8.5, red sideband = 8.51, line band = 7.81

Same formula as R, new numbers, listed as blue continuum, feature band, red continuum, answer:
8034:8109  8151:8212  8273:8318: 0.035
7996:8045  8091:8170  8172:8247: -0.026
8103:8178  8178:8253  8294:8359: 0.030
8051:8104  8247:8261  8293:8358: -0.011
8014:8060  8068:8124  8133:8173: 0.003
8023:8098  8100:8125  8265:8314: -0.006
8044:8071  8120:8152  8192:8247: -0.023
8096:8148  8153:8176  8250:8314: -0.002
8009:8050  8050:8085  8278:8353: -0.008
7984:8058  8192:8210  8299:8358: 0.061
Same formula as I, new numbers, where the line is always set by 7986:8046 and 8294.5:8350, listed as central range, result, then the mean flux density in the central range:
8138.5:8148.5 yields -0.015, 8.54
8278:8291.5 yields -0.025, 8.58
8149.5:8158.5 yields -0.024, 8.6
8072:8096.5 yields -0.010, 8.51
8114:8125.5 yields -0.014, 8.53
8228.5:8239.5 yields -0.019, 8.55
